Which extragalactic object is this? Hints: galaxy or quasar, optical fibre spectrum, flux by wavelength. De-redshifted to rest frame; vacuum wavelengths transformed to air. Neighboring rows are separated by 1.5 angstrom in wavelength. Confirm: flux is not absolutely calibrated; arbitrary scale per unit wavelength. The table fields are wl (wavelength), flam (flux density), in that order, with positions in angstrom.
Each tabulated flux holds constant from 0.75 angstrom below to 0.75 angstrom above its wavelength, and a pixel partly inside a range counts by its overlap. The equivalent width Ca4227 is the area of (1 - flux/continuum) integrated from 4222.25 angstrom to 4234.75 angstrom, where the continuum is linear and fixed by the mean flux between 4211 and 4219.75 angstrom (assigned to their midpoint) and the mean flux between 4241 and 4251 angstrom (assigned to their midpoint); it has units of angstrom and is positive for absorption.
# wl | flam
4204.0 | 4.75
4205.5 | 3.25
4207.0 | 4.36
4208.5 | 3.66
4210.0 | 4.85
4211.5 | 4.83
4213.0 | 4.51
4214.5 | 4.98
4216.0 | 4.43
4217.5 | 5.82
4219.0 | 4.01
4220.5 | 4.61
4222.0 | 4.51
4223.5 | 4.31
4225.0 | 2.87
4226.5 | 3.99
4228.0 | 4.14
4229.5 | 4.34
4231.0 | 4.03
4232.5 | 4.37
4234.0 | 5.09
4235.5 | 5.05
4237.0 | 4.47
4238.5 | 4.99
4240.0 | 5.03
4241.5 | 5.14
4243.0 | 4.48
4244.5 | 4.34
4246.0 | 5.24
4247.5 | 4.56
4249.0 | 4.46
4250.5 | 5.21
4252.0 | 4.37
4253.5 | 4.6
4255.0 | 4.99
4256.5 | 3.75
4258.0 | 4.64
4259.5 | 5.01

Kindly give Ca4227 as 1.58 angstrom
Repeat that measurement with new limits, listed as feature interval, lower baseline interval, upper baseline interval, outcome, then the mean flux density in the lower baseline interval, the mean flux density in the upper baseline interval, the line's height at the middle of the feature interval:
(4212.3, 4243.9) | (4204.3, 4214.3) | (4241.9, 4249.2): -0.32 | 4.31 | 4.65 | 4.49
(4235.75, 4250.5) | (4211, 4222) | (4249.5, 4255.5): -0.07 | 4.72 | 4.77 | 4.76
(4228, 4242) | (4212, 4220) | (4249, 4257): -0.04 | 4.75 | 4.6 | 4.67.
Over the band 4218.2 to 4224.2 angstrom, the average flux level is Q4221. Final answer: 4.37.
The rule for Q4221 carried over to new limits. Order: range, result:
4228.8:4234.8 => 4.46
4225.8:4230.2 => 4.16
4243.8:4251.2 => 4.76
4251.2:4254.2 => 4.5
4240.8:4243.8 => 4.8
